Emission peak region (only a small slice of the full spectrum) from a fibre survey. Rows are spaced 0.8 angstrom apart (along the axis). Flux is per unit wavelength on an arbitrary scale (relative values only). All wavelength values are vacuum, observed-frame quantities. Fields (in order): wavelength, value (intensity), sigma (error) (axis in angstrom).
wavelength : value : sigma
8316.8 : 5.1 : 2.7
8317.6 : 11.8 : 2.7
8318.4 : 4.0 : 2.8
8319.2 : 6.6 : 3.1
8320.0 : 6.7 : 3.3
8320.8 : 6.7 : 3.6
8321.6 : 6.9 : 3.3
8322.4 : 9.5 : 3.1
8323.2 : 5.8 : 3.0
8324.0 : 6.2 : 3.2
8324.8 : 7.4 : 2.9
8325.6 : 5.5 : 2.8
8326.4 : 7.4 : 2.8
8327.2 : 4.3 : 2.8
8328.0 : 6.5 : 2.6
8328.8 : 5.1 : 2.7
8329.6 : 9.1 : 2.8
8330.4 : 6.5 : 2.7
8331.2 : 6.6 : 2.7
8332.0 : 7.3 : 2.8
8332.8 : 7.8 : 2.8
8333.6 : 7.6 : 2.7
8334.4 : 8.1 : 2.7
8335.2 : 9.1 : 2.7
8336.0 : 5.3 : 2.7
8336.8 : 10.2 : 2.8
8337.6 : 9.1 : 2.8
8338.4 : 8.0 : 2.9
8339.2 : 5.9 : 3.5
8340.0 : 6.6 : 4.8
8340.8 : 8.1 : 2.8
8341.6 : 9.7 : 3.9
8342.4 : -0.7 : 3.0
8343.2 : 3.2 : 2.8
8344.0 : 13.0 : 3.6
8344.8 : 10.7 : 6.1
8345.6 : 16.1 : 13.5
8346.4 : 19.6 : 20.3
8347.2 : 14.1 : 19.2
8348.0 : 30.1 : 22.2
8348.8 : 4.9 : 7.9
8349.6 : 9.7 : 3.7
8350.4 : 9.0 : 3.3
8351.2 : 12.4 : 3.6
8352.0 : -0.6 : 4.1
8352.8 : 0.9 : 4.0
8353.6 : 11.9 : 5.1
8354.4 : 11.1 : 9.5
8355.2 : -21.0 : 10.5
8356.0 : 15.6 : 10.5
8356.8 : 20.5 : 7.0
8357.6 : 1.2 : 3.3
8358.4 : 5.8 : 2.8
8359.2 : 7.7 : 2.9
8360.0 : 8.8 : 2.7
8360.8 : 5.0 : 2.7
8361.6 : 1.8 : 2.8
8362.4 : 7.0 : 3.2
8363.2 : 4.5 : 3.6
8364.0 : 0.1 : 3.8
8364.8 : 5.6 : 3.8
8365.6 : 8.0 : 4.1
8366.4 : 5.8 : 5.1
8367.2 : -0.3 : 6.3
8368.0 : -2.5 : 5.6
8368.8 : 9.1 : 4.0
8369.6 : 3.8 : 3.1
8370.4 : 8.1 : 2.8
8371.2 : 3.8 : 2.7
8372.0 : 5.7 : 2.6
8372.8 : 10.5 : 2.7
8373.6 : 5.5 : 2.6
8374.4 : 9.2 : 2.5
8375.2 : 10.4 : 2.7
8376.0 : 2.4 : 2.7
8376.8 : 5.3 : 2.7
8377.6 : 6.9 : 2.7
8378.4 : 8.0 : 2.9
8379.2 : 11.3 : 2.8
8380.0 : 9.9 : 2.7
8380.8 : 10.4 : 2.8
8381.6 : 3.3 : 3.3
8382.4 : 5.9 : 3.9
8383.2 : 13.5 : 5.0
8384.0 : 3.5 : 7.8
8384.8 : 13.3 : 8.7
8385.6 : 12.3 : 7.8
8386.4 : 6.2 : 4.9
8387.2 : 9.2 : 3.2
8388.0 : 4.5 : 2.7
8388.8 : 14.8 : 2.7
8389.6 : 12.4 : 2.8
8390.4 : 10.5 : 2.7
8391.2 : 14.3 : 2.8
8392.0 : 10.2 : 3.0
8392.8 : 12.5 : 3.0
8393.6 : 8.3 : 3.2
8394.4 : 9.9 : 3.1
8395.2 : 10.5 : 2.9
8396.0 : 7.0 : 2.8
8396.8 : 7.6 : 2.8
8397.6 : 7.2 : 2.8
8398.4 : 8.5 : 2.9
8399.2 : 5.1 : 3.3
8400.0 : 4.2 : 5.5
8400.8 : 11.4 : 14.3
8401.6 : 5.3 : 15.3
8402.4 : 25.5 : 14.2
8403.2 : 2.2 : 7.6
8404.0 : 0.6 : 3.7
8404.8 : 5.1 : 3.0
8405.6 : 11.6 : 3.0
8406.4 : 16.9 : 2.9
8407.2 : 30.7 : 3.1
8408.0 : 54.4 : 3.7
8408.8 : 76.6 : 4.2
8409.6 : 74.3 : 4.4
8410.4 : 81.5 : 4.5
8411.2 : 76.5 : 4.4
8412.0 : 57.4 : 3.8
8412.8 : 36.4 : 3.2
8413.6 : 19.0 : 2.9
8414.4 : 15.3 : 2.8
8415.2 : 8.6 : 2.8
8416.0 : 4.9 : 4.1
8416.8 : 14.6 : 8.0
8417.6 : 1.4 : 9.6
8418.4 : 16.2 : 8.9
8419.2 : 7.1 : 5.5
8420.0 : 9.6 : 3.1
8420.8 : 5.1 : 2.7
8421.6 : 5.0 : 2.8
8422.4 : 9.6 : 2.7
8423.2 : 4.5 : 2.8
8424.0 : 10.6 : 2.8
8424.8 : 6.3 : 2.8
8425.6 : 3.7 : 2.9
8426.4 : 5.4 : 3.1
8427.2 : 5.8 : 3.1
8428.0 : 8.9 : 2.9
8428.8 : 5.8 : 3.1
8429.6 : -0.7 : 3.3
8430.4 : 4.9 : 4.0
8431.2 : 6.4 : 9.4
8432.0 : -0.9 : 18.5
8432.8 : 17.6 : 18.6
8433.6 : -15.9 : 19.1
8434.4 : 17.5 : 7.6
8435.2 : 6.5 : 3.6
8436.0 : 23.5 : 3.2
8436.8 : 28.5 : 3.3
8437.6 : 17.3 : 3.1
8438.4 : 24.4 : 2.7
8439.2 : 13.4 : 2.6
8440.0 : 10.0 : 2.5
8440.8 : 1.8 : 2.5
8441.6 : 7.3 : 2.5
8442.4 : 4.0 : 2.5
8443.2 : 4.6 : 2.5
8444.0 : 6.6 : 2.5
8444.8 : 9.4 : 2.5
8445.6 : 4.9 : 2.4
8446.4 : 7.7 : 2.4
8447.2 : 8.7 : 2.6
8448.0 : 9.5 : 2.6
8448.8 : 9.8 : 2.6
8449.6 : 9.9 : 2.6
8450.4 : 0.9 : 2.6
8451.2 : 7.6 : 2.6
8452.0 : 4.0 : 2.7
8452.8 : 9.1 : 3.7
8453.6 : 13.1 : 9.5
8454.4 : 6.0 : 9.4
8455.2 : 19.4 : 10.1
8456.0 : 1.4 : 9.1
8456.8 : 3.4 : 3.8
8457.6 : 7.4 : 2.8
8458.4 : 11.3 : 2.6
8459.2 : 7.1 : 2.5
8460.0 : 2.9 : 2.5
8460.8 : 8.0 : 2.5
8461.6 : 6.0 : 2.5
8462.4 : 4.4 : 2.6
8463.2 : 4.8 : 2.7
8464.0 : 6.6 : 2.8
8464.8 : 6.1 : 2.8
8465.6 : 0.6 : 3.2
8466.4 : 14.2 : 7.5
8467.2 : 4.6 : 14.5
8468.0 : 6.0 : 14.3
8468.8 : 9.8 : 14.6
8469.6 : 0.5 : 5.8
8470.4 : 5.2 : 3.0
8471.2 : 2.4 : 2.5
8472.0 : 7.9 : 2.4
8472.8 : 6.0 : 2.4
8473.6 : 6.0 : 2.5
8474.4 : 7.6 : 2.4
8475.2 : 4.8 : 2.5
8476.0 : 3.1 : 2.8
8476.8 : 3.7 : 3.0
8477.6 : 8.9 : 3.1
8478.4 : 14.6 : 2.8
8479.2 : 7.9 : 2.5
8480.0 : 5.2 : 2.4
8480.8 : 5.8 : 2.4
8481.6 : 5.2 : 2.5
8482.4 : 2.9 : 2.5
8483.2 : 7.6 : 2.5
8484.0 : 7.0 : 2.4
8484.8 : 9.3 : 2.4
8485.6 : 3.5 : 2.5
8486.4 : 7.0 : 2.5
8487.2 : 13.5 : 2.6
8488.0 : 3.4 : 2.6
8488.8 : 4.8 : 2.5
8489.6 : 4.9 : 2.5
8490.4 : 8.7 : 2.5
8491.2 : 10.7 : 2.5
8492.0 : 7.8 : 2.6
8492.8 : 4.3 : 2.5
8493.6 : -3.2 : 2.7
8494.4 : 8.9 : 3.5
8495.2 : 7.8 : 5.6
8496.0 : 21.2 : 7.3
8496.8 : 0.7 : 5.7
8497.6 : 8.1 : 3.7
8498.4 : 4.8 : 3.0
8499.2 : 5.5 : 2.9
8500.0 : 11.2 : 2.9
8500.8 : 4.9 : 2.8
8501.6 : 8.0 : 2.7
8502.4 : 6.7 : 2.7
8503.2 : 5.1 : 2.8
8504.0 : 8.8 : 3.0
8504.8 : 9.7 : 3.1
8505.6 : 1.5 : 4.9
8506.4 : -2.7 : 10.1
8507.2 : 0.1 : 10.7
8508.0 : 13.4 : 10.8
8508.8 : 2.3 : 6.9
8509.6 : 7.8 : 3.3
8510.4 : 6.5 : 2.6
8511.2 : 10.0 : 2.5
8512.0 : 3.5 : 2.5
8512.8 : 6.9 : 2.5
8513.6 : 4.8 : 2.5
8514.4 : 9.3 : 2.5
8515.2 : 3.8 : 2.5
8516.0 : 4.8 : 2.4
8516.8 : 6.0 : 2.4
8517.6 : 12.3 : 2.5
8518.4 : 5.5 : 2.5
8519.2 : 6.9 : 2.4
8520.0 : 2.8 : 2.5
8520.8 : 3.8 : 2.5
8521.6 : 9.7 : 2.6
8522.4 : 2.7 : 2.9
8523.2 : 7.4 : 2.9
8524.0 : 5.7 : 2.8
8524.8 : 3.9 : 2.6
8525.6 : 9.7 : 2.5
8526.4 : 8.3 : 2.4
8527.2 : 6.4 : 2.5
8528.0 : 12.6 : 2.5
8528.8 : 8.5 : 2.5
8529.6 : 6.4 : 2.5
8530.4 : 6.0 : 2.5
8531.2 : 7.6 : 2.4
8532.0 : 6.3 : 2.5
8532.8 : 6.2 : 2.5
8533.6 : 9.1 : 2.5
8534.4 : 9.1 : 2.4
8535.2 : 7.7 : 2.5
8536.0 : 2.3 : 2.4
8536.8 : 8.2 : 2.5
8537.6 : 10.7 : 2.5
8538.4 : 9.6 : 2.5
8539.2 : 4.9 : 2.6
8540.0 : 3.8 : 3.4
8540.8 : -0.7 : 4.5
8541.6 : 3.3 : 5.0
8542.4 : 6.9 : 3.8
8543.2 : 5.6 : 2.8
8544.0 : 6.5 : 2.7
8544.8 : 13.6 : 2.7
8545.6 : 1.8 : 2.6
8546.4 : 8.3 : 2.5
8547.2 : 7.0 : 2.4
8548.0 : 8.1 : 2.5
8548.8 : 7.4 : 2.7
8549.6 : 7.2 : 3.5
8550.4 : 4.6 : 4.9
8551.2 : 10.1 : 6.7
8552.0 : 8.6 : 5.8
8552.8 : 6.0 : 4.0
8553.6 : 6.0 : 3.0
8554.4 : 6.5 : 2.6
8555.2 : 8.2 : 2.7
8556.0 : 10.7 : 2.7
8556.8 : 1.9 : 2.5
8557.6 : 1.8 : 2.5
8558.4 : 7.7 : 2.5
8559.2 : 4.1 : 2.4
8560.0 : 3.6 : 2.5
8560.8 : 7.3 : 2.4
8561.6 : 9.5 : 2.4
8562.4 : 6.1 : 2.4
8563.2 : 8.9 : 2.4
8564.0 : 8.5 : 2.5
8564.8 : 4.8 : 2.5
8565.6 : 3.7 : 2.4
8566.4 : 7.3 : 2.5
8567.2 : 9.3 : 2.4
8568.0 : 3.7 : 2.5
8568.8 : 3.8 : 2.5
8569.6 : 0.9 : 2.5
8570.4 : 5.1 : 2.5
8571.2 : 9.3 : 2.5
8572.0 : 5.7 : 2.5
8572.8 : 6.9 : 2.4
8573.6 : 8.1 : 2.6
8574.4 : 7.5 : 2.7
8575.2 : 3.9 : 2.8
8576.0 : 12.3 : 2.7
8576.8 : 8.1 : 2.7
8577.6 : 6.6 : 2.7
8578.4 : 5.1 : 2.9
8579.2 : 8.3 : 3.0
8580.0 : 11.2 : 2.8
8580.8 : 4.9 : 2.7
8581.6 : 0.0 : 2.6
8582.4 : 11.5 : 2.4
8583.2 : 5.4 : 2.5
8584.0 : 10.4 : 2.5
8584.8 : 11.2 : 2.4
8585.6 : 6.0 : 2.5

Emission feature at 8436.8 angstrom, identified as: [N II] 6583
